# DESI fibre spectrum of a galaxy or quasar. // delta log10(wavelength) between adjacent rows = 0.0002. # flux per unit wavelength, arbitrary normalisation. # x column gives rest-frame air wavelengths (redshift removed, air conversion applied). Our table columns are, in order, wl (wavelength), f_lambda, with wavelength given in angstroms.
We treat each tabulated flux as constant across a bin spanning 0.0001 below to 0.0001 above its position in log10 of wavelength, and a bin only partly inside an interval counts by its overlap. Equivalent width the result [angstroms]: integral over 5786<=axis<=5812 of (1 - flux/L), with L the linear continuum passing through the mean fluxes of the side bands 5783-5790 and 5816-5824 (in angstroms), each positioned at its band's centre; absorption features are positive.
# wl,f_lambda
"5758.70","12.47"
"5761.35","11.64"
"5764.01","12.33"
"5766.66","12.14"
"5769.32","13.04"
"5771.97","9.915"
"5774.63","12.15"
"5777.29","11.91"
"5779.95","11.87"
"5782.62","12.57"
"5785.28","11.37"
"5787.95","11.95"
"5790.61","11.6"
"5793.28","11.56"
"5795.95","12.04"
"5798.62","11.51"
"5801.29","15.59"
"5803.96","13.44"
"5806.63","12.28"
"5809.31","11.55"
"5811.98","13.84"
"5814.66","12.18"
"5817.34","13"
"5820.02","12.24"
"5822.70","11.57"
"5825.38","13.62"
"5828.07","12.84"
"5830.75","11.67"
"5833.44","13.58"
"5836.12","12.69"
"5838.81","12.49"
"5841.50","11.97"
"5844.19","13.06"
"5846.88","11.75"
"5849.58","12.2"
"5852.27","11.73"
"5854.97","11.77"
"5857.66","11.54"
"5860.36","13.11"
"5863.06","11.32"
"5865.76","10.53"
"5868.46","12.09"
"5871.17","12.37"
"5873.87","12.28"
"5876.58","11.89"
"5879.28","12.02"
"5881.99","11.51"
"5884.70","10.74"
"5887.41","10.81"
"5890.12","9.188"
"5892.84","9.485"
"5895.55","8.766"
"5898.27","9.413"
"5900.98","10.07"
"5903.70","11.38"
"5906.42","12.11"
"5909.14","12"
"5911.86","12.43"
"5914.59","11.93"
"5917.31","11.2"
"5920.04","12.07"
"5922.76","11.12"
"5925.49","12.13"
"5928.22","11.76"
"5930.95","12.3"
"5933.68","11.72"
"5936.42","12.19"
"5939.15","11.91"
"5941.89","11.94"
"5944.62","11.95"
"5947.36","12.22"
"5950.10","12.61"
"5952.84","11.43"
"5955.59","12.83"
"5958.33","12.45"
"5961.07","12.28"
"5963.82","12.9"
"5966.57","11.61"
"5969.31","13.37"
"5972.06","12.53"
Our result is -1.0 angstroms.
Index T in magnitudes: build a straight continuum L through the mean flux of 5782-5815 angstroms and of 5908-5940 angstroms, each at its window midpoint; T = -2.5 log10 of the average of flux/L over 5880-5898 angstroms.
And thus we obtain 0.19 mag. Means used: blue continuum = 12.4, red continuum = 11.9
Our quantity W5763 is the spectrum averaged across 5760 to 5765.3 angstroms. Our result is 12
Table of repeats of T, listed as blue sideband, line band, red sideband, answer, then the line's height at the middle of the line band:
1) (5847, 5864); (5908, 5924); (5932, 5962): 0.03 mag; 12.1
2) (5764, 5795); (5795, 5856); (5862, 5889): -0.08 mag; 11.7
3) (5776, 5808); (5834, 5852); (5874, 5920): -0.06 mag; 11.7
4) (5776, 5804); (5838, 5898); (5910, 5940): 0.06 mag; 12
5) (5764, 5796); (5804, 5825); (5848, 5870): -0.06 mag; 11.8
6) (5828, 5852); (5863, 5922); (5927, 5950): 0.10 mag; 12.2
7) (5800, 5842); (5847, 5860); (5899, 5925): 0.04 mag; 12.4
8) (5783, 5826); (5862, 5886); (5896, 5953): 0.03 mag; 12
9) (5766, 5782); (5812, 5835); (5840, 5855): -0.06 mag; 12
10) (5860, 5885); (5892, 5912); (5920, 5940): 0.12 mag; 11.8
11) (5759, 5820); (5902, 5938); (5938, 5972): 0.04 mag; 12.3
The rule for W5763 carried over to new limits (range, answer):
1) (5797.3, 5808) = 13.2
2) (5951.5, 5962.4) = 12.2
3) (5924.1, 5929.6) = 11.9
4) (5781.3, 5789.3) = 12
